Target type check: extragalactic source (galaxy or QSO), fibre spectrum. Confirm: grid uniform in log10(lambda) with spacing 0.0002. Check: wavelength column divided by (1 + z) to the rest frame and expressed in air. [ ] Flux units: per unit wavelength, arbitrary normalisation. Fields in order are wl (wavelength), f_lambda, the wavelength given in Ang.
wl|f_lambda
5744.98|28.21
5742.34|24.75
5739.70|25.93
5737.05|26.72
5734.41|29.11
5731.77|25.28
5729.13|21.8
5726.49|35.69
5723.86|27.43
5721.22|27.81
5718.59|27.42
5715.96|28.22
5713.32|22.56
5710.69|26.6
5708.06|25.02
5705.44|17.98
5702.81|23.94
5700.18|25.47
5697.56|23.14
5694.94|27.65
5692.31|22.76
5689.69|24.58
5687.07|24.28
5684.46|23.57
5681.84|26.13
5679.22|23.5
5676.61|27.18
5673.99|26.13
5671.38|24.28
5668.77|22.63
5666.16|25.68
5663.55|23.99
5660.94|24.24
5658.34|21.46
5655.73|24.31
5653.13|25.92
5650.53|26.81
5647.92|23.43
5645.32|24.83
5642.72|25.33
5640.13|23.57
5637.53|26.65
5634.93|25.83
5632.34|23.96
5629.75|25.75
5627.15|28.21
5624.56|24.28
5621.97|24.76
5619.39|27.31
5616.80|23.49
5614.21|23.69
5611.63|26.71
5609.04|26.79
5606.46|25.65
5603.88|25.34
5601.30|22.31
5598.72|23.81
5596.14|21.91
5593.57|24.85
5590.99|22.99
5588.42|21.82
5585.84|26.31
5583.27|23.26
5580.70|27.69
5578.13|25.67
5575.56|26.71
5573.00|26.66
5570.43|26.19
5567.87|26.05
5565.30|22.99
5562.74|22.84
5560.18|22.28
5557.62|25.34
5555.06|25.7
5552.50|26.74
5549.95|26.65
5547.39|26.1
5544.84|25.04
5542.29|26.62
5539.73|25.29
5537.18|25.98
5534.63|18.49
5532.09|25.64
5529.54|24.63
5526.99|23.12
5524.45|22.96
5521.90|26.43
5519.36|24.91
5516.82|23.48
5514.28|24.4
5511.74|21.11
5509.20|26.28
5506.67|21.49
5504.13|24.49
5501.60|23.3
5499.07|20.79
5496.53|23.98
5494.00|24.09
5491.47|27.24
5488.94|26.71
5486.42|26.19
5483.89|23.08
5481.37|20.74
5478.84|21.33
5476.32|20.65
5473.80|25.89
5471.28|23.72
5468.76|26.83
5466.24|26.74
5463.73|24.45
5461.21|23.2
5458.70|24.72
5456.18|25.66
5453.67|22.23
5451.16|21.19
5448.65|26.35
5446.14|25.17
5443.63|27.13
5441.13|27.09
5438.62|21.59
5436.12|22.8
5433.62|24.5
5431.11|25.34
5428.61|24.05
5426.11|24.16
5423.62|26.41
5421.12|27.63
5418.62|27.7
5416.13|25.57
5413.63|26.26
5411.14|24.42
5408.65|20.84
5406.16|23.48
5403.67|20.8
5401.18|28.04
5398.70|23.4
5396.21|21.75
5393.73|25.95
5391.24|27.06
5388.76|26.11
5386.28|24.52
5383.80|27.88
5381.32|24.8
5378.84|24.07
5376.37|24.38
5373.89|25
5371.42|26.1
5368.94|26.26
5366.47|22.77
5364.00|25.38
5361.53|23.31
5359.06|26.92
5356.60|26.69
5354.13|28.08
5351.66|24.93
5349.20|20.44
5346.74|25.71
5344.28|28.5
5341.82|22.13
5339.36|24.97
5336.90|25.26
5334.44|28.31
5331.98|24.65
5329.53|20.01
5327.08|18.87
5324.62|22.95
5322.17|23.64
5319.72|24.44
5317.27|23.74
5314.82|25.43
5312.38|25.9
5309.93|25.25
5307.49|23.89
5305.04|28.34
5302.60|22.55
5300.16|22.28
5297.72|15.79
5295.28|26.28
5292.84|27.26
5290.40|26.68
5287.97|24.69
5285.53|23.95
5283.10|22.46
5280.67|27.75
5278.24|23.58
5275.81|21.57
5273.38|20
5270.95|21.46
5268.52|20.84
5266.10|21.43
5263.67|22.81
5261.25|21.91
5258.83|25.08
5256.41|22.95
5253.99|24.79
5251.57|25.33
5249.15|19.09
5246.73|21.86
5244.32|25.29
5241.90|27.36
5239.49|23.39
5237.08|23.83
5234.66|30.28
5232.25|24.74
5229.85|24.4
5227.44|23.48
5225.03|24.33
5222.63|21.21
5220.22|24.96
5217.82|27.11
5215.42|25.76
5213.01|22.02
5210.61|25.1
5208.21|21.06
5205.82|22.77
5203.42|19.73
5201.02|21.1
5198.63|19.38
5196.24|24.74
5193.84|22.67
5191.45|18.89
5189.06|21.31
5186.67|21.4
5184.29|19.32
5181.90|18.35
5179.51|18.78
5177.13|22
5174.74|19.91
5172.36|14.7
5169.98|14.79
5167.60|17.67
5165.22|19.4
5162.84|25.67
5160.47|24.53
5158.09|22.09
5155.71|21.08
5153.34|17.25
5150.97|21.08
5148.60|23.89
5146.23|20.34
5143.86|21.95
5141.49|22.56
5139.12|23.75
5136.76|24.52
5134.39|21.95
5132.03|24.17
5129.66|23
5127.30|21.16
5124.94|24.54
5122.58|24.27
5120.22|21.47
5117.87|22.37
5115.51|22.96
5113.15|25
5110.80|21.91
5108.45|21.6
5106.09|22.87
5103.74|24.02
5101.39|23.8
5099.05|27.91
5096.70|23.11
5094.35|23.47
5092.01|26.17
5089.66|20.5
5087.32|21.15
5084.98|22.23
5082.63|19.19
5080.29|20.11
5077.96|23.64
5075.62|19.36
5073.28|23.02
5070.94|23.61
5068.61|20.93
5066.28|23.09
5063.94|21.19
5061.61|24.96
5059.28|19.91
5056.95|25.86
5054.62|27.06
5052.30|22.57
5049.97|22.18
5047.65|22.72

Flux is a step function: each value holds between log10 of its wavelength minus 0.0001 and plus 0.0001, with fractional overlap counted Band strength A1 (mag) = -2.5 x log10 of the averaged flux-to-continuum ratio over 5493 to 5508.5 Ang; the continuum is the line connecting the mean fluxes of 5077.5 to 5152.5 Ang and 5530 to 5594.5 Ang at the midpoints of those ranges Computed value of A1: 0.07 mag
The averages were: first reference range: 22.8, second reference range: 25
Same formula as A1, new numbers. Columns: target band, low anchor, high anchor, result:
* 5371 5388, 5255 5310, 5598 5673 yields -0.064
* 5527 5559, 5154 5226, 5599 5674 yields -0.041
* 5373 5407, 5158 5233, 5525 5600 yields -0.069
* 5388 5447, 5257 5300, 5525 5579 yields -0.036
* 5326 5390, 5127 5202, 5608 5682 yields -0.101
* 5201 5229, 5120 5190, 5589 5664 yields -0.079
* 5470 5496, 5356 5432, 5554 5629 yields 0.045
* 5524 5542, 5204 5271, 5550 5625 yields 0.035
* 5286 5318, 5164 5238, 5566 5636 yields -0.085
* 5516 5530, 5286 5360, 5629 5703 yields 0.016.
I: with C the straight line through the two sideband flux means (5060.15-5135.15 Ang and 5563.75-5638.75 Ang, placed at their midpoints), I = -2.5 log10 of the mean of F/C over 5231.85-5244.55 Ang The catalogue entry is -0.110 mag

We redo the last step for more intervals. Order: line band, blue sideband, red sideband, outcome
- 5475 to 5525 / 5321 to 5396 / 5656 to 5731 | 0.054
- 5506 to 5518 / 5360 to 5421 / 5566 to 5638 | 0.071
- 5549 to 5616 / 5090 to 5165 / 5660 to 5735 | -0.002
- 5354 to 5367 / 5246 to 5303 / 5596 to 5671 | -0.089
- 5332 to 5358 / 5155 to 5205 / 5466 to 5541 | -0.149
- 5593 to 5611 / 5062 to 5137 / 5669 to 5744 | 0.026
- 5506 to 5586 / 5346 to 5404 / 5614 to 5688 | 0.007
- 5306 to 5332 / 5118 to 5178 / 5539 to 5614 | -0.028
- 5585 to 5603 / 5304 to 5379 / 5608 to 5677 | 0.072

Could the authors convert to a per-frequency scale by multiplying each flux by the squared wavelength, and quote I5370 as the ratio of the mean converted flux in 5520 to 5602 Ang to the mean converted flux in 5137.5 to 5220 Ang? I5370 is 1.34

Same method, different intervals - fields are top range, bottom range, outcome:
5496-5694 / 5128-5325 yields 1.24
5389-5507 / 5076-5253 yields 1.21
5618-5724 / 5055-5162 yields 1.36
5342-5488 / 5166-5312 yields 1.16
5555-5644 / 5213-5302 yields 1.19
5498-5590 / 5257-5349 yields 1.13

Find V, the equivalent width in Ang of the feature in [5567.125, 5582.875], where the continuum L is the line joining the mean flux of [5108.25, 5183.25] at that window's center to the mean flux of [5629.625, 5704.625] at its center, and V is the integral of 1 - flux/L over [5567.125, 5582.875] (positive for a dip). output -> -1.45 Ang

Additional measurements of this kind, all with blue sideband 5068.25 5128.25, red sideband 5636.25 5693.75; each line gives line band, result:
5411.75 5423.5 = -1.40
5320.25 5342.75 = 0.04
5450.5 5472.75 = -0.43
